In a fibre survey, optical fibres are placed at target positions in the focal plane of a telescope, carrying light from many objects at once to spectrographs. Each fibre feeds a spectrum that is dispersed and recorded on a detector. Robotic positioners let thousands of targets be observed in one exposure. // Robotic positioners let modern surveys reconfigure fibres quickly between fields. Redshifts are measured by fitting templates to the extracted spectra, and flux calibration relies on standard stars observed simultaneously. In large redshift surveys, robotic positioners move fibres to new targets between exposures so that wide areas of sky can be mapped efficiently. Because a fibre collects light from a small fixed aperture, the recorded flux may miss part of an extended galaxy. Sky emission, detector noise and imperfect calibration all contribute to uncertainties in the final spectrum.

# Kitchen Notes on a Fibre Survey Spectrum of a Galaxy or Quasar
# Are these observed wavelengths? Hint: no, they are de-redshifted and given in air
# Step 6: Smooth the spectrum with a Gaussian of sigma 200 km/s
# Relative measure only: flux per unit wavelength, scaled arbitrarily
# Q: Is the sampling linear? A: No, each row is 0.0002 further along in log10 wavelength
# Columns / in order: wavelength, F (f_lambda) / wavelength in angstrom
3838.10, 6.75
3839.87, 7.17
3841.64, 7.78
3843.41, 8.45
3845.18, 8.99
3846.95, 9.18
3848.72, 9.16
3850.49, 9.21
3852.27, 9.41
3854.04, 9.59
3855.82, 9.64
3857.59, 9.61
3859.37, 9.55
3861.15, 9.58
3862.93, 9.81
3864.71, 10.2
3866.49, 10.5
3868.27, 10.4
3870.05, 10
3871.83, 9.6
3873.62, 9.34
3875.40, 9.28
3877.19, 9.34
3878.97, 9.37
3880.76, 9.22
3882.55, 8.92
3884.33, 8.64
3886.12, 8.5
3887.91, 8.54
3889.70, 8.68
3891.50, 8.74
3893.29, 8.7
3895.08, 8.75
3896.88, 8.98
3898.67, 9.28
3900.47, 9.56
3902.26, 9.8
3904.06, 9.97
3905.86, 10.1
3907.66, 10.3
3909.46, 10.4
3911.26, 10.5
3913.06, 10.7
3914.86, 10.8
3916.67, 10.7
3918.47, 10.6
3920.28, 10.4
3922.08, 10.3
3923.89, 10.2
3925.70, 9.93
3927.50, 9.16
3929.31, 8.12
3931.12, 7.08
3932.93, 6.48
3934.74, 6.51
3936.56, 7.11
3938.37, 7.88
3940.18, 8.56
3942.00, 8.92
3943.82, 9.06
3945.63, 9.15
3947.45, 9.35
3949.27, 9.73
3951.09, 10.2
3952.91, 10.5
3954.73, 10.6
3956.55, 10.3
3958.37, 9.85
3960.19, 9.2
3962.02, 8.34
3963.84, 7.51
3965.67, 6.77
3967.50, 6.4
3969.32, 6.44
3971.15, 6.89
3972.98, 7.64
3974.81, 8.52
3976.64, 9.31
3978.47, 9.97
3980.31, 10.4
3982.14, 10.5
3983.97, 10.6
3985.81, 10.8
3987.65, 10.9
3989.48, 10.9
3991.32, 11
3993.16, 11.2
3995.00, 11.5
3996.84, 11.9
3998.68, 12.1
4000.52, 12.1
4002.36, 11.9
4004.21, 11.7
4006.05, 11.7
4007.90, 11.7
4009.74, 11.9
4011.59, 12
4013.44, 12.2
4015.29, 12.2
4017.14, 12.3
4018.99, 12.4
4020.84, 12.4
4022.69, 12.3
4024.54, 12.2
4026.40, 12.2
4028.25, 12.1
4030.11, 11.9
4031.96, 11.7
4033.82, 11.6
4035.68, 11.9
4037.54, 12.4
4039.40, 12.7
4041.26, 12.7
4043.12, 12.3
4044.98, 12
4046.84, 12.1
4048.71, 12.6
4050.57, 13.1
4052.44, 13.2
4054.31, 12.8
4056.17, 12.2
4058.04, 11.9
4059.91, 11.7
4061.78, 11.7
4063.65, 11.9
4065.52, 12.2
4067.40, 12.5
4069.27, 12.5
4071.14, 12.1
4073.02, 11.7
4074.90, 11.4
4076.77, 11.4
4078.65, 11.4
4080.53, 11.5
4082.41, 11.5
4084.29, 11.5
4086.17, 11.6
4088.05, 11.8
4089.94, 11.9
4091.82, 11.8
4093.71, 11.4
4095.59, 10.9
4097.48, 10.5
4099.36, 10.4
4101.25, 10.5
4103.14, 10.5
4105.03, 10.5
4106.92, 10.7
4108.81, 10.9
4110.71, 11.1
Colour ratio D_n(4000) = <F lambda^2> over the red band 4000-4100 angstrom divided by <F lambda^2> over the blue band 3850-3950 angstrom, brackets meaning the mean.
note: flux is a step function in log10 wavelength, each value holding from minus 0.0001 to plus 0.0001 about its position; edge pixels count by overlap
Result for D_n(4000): 1.38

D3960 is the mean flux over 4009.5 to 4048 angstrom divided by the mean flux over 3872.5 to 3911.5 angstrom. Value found 1.3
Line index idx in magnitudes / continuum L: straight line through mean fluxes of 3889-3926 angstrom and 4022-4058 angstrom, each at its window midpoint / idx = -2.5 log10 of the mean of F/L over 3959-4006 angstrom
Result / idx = 0.151 mag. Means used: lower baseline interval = 9.88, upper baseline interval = 12.3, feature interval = 9.82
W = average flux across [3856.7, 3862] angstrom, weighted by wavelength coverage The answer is 9.58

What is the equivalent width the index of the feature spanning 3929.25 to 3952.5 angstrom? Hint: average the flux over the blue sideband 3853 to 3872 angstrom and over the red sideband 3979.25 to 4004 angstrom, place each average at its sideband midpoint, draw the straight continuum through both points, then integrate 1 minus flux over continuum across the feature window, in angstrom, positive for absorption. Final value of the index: 5.05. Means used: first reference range 9.87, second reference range 11.2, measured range 8.37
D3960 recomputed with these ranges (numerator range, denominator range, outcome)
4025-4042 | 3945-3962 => 1.24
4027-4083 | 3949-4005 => 1.23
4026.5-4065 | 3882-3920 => 1.27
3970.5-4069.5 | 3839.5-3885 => 1.25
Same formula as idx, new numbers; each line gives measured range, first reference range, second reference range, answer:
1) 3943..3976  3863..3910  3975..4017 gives 0.22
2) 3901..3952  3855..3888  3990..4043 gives 0.12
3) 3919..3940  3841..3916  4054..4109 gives 0.17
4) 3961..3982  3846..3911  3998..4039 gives 0.35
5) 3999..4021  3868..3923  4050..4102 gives -0.10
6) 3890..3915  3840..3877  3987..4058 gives 0.05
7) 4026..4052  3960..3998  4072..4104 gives -0.18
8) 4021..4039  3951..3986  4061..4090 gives -0.14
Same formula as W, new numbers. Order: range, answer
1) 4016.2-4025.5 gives 12.3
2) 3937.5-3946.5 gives 8.72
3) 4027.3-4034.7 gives 11.8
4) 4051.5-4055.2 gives 13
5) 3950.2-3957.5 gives 10.4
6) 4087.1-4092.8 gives 11.8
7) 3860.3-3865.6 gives 9.86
